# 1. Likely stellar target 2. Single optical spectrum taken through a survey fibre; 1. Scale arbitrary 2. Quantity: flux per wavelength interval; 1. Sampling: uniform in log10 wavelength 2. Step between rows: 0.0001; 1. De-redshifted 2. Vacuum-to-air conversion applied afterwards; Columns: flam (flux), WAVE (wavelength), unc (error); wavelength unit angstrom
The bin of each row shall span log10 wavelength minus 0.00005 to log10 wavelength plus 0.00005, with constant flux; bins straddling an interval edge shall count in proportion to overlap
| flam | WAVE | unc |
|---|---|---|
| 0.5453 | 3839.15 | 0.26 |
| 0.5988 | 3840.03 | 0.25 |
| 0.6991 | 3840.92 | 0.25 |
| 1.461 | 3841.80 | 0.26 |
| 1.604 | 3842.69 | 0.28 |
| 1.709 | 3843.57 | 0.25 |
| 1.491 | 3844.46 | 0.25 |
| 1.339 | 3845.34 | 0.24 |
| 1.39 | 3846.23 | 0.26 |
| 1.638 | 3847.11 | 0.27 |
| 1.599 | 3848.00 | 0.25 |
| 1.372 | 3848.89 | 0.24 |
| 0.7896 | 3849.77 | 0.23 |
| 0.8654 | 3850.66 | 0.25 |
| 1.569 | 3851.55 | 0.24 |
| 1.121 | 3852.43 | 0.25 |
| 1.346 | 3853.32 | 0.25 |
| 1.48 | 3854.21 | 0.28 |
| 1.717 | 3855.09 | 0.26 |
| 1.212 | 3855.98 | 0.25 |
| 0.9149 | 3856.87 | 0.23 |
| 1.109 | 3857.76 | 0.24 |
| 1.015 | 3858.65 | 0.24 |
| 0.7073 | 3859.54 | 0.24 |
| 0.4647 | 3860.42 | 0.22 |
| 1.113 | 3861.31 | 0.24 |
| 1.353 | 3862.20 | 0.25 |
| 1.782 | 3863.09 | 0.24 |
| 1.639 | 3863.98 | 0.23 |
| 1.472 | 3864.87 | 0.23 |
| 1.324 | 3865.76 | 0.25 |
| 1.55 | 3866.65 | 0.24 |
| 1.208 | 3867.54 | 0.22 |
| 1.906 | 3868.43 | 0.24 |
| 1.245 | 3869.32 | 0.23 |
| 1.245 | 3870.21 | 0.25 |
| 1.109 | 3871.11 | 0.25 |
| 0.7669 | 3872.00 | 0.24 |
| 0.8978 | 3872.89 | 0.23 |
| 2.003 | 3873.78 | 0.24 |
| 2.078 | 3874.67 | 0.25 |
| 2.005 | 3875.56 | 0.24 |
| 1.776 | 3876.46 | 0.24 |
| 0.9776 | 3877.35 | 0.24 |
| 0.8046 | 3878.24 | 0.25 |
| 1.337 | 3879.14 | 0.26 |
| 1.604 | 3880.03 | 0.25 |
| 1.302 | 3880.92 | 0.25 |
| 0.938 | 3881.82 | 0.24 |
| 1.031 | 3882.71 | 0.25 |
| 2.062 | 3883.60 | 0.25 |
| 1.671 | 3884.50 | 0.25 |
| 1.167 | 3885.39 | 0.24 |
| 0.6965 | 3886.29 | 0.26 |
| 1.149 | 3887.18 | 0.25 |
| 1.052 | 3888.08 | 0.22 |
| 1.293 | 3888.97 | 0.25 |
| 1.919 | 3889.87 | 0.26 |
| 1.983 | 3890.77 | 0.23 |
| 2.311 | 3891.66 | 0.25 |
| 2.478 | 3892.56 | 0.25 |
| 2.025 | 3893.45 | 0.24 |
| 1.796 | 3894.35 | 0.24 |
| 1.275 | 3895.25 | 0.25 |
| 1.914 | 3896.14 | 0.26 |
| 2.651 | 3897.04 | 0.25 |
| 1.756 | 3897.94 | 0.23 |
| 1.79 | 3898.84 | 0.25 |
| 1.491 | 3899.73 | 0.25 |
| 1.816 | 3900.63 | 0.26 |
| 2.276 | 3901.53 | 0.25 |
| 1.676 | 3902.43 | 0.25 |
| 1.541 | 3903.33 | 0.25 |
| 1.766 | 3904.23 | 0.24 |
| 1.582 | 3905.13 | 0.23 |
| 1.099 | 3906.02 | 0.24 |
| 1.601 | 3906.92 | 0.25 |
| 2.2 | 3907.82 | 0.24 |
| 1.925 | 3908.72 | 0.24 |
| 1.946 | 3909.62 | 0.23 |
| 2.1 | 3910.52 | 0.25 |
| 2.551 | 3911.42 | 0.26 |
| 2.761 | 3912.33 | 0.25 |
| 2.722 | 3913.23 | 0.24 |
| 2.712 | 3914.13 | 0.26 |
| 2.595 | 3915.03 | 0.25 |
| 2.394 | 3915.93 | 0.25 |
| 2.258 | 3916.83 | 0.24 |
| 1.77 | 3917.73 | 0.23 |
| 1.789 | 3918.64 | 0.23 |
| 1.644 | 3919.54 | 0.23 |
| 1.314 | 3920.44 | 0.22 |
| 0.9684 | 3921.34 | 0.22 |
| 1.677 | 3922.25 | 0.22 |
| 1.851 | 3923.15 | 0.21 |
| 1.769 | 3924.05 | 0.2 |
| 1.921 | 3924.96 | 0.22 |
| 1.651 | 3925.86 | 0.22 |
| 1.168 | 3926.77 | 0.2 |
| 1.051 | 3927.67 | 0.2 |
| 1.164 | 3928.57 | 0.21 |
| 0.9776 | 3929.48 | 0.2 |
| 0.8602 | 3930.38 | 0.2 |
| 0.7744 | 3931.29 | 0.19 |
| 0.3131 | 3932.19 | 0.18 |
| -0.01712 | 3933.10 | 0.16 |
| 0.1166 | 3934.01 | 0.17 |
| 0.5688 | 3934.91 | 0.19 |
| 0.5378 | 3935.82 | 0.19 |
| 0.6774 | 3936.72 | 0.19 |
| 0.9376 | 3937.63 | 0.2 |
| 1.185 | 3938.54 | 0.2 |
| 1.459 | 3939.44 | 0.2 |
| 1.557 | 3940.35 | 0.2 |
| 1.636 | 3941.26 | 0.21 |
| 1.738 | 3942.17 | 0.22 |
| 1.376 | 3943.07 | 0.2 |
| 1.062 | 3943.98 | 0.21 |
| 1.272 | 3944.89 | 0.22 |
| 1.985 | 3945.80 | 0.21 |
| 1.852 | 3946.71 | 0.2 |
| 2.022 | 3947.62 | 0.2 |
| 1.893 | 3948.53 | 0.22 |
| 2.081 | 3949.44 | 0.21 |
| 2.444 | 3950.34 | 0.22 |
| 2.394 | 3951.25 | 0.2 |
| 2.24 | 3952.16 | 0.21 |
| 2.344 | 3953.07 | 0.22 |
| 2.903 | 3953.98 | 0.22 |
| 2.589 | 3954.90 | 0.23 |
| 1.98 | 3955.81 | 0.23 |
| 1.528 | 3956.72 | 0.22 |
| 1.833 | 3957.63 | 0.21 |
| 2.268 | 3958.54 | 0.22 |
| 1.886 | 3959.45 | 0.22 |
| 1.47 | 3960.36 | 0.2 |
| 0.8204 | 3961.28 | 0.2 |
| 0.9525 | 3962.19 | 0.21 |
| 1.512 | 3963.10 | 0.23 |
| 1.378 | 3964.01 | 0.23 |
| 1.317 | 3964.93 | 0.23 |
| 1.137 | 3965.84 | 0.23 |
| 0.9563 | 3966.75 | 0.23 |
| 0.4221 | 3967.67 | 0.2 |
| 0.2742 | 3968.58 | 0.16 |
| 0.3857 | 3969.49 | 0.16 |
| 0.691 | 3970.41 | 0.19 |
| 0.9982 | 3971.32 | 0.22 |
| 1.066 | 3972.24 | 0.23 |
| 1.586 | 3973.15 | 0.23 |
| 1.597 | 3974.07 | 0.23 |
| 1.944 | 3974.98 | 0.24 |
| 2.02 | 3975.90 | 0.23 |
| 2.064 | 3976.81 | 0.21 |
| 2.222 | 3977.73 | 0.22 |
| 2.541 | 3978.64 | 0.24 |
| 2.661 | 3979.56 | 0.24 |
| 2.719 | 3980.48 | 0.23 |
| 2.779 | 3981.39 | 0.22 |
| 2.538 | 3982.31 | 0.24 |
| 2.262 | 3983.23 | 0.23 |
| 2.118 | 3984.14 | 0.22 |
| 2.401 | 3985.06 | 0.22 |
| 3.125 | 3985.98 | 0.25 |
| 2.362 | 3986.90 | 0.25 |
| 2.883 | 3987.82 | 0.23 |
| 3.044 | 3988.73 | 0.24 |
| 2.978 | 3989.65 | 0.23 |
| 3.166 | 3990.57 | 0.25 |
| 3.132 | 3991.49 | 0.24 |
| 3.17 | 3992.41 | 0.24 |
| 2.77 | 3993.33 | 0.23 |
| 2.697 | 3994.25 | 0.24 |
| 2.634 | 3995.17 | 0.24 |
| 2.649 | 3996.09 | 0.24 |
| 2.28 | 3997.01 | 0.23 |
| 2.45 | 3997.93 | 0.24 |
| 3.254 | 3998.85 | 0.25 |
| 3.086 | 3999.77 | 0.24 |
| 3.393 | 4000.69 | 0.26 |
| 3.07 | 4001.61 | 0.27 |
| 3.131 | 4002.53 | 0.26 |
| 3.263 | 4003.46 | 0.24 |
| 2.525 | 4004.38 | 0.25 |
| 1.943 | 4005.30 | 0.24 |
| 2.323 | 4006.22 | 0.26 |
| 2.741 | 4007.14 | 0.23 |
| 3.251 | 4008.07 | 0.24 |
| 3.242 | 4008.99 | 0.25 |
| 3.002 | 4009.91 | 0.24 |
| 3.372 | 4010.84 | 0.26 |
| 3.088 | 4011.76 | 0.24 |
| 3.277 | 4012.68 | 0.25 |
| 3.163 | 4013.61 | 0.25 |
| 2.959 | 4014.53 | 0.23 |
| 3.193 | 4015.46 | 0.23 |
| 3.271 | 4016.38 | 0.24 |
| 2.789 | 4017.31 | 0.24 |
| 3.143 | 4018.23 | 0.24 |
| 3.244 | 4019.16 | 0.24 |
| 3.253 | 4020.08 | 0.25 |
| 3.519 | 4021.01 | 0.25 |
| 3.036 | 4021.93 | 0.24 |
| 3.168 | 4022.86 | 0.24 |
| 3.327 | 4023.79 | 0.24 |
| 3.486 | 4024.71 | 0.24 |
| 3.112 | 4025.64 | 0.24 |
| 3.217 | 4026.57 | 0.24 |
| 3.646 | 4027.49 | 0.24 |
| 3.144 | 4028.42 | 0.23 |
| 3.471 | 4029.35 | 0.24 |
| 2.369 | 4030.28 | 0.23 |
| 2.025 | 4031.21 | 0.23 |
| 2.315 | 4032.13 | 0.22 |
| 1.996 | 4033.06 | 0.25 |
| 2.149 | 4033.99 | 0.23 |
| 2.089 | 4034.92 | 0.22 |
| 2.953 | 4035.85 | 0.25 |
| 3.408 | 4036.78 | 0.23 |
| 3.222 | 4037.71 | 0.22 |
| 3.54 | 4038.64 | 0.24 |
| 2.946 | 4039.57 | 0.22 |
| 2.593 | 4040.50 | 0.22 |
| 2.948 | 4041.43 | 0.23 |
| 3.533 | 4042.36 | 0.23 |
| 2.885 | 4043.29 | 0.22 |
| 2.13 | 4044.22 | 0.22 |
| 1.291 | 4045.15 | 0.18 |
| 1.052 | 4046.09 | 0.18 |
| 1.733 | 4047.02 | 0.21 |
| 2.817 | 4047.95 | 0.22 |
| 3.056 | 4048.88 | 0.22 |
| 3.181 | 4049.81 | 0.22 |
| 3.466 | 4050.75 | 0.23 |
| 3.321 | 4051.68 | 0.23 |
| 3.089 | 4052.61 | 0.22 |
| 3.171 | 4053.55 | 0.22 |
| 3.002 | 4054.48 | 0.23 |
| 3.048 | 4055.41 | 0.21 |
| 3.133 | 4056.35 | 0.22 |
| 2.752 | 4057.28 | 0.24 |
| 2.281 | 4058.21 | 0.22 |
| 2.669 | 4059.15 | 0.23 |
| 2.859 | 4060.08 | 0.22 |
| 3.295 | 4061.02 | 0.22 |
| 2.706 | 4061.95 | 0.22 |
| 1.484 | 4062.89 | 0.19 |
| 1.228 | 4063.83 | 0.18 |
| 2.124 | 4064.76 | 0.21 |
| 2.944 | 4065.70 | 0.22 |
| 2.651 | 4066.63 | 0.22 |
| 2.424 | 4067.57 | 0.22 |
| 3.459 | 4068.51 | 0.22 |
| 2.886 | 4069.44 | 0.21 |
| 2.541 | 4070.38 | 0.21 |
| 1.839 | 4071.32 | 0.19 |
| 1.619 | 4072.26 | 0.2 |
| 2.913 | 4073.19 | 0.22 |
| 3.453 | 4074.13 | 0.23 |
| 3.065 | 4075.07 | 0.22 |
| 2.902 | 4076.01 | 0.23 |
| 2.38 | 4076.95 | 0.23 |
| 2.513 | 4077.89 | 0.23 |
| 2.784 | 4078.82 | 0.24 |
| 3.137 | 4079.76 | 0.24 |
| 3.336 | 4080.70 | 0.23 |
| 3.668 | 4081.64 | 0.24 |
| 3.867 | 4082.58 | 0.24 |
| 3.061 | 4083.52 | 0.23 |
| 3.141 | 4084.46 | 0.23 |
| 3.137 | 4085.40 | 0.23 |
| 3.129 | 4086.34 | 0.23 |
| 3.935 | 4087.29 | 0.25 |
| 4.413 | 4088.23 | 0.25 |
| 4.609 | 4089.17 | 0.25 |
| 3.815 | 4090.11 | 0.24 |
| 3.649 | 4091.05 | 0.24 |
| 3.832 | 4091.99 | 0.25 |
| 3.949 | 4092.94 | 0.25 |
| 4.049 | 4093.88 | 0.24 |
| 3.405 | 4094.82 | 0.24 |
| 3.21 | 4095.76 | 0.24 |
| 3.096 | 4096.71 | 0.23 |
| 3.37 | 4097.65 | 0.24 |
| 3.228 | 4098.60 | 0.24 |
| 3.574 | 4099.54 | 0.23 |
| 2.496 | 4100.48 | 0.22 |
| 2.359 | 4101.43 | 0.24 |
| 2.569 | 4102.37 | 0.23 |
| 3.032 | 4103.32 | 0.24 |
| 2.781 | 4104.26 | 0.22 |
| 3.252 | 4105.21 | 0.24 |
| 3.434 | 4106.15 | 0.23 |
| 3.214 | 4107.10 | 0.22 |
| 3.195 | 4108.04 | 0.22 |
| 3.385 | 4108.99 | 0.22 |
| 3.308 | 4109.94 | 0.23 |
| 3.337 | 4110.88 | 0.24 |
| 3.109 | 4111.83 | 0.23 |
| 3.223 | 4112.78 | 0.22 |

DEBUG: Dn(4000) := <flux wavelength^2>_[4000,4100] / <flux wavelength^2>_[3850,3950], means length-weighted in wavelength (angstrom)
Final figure 2.1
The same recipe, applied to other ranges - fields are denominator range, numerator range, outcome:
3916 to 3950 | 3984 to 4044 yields 2.29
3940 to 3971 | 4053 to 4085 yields 1.85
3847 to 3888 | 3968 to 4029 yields 2.20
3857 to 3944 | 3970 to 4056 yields 1.94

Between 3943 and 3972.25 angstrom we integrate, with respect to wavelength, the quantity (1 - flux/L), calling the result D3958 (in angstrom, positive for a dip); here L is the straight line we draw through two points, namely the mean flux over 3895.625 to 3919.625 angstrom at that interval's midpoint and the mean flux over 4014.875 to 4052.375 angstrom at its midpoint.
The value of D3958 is 9.7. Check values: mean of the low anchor 2.02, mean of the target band 1.56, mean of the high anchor 2.88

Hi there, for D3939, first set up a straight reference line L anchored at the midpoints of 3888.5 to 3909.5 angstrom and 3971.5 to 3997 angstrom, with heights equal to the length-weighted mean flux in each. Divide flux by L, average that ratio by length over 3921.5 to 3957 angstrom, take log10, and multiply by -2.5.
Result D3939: 0.41 mag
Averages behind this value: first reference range 1.83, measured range 1.47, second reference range 2.47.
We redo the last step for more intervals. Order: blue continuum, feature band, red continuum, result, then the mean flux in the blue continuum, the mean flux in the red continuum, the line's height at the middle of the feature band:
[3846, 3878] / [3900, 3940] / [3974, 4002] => 0.23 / 1.32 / 2.66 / 1.94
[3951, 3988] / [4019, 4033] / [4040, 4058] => -0.23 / 1.82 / 2.74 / 2.48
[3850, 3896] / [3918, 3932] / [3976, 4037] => 0.39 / 1.39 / 2.86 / 1.96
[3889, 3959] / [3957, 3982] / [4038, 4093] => 0.34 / 1.71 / 2.92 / 2.1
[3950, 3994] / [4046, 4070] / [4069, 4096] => 0.10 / 2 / 3.25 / 2.97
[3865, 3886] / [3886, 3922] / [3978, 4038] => -0.10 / 1.39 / 2.89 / 1.71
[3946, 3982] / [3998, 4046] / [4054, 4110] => -0.23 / 1.74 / 3.04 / 2.38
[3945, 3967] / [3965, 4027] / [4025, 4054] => -0.11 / 1.82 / 2.77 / 2.28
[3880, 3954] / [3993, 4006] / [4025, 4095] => -0.17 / 1.63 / 2.92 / 2.37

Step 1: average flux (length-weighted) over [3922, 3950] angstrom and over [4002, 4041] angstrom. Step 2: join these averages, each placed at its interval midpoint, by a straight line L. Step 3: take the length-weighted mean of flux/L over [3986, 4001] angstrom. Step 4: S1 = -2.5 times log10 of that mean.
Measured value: -0.19 mag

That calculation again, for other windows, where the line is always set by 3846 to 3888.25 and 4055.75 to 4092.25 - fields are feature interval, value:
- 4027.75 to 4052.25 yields 0.00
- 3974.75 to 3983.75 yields -0.09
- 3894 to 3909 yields -0.13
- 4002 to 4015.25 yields -0.21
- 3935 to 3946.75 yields 0.42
